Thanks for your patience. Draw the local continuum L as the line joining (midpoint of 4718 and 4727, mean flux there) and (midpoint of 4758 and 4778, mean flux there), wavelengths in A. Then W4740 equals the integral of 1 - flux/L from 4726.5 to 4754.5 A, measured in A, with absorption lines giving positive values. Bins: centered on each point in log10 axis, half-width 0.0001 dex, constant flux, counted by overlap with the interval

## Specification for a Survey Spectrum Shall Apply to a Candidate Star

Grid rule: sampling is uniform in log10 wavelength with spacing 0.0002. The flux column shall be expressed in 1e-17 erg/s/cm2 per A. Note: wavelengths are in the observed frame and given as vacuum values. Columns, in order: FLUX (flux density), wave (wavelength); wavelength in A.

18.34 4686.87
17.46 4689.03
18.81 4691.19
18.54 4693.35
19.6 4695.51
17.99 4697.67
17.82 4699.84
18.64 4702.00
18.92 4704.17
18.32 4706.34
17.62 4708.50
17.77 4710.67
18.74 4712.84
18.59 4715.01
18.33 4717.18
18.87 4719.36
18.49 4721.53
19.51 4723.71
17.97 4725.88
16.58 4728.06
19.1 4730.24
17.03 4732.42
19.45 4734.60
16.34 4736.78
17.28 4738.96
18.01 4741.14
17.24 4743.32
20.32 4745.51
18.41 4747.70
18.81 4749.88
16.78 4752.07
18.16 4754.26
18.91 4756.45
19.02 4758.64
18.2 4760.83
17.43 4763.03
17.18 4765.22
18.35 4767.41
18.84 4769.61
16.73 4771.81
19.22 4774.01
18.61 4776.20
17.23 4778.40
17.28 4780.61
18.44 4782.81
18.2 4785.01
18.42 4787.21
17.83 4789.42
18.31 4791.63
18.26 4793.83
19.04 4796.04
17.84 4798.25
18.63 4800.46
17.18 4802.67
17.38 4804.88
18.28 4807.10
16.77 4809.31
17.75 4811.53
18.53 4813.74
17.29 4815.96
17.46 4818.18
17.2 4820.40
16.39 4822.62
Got 0.8 A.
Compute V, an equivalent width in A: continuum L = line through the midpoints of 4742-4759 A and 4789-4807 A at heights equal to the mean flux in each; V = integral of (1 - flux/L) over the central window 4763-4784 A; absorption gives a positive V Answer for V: 0.3 A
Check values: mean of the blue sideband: 18.4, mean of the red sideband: 18.1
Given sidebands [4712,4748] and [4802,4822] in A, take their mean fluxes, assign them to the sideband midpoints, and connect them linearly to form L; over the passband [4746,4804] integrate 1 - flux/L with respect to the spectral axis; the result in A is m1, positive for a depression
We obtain -1.0 A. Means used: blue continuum 18.2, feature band 18.1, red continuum 17.5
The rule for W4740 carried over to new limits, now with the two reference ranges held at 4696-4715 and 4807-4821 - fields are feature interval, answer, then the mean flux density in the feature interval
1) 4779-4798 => -0.46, 18.2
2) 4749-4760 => -0.22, 18.3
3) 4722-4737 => 0.02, 18.1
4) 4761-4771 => -0.02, 17.9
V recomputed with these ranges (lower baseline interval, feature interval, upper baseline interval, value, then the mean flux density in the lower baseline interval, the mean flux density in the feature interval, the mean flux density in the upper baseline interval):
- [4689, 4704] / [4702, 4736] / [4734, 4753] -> -0.10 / 18.5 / 18.3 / 18.1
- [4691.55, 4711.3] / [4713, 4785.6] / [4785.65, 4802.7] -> 0.65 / 18.4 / 18.2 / 18.3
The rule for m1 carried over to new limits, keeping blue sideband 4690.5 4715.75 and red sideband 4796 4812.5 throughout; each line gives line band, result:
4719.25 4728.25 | 0.0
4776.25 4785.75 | 0.0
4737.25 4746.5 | 0.1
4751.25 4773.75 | 0.0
